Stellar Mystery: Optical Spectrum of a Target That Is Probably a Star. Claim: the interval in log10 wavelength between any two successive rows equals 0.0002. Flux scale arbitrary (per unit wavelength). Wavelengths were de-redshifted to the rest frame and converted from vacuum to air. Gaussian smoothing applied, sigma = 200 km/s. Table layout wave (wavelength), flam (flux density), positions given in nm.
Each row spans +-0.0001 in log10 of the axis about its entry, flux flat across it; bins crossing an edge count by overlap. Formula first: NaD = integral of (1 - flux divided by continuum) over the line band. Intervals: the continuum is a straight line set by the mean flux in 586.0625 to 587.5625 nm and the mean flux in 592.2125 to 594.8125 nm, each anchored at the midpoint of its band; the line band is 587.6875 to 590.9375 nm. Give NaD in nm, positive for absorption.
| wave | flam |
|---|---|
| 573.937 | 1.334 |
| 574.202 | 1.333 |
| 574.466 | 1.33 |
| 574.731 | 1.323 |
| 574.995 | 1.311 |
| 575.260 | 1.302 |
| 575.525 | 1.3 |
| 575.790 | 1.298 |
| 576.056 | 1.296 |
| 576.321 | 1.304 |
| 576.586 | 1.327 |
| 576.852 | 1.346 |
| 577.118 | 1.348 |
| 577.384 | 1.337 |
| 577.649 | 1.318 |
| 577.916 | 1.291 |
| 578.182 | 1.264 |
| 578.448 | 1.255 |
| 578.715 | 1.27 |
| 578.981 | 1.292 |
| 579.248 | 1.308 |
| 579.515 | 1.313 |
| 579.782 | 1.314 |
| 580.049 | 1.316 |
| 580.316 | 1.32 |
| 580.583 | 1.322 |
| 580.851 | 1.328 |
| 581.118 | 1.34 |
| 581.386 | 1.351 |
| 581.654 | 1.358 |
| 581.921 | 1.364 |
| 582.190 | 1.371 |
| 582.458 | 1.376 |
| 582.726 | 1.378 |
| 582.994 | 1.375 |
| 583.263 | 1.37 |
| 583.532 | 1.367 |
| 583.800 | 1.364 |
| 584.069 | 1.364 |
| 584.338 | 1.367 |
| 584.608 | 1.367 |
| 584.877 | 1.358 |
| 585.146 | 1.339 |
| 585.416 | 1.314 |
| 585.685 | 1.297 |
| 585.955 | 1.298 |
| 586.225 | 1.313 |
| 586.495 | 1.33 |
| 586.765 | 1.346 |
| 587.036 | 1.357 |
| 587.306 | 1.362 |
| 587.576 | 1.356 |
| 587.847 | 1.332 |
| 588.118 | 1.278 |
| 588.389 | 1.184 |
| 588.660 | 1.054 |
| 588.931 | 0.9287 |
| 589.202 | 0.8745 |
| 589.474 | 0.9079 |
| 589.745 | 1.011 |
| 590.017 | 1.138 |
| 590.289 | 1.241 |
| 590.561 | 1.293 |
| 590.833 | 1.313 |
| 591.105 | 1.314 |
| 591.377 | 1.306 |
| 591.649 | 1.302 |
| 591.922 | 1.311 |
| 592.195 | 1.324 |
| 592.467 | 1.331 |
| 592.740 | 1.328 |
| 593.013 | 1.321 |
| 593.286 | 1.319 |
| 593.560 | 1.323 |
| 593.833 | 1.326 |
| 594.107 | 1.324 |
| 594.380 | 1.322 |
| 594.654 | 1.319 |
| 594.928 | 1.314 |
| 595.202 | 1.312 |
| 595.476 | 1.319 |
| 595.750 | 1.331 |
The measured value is 0.50 nm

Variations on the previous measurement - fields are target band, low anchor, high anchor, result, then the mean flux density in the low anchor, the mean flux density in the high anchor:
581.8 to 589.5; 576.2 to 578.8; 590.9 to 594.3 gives 0.13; 1.31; 1.32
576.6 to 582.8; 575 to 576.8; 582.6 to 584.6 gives 0.06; 1.31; 1.37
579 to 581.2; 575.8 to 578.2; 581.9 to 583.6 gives 0.05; 1.32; 1.37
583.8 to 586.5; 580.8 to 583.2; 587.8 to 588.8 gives -0.12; 1.36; 1.2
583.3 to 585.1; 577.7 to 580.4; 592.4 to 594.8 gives -0.08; 1.29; 1.32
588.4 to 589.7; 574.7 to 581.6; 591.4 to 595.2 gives 0.34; 1.31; 1.32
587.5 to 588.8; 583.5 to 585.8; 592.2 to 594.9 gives 0.10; 1.35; 1.32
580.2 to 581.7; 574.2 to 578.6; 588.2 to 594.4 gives -0.06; 1.31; 1.22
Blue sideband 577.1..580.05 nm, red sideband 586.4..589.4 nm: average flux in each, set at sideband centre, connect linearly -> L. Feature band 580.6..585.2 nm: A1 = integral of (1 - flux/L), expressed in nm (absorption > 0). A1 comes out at -0.37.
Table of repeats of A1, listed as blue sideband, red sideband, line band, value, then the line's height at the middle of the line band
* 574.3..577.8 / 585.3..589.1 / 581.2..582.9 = -0.101 nm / 1.29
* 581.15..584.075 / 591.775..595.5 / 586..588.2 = 0.022 nm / 1.35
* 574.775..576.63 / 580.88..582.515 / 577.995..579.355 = 0.055 nm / 1.33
